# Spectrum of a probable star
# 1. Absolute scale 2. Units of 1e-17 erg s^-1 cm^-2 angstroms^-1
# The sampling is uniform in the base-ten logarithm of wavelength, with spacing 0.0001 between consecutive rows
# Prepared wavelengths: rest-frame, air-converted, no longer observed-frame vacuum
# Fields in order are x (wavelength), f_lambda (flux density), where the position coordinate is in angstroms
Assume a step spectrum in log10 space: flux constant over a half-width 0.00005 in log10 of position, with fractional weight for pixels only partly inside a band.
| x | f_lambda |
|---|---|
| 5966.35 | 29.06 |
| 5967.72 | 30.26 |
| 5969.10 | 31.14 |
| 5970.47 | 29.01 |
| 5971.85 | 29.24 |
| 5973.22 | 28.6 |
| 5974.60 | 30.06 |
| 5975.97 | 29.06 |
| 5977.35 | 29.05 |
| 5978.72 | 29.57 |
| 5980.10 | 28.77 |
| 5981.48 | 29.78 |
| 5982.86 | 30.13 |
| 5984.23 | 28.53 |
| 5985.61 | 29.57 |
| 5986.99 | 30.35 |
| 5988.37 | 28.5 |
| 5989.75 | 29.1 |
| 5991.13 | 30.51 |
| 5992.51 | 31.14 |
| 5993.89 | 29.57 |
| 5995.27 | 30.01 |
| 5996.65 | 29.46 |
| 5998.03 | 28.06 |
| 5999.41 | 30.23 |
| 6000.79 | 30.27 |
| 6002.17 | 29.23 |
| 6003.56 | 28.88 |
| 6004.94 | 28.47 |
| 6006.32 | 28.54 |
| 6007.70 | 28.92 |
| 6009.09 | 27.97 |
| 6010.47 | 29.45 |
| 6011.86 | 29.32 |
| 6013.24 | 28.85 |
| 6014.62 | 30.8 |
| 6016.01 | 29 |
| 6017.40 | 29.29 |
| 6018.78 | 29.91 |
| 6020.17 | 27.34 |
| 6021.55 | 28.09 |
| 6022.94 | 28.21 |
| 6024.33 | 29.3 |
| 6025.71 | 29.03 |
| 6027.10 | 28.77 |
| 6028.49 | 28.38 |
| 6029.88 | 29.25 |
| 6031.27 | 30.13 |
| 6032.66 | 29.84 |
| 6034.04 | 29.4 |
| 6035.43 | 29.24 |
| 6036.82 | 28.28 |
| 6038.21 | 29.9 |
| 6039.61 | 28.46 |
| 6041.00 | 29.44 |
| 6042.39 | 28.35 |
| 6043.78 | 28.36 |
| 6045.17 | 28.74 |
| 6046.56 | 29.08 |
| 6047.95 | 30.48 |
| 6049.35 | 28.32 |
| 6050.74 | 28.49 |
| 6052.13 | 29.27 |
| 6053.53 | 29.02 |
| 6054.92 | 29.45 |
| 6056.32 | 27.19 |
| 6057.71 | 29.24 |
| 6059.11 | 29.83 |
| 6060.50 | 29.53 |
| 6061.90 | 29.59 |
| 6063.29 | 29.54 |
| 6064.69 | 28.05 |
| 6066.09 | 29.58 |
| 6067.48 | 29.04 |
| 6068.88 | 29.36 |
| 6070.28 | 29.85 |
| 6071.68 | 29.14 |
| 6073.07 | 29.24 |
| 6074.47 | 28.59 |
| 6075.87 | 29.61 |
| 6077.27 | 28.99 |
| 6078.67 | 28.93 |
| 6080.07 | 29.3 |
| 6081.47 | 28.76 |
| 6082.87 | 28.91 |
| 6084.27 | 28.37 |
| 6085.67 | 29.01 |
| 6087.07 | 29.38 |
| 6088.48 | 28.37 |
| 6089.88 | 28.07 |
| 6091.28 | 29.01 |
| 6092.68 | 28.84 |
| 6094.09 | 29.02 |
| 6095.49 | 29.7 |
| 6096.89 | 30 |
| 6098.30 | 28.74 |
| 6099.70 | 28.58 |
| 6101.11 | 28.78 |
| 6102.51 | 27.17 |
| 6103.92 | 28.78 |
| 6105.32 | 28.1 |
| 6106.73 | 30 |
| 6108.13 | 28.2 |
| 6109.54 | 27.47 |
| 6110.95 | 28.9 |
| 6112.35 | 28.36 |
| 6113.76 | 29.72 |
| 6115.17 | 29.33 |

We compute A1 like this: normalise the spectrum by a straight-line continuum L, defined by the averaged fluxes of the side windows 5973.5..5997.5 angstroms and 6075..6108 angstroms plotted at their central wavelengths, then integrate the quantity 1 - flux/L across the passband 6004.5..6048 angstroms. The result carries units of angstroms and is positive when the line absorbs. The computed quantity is 0.45 angstroms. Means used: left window 29.6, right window 28.9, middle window 29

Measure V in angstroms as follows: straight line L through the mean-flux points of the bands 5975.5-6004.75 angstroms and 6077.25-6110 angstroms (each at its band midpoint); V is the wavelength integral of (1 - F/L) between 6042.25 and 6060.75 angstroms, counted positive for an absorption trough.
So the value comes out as 0.1 angstroms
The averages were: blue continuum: 29.5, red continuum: 28.8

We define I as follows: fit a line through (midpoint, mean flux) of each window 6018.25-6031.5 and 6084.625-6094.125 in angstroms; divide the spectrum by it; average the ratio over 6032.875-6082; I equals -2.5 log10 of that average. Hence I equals -0.01 mag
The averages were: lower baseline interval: 28.8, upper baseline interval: 28.8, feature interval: 29.1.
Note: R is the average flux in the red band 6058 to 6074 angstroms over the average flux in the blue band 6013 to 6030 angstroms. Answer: 1.01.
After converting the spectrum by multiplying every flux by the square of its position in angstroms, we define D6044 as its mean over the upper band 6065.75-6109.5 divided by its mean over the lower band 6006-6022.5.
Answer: 1.0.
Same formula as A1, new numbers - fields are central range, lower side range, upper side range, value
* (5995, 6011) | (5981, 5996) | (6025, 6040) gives 0.25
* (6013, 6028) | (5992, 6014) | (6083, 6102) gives 0.12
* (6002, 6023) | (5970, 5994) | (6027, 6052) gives 0.25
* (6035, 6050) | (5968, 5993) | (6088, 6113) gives 0.07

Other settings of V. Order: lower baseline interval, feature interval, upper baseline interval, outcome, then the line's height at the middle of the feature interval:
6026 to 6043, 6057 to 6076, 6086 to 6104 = -0.2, 28.9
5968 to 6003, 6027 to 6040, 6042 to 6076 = 0.0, 29.2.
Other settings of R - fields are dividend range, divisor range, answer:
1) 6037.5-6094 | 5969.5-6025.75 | 0.99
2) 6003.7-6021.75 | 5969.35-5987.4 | 0.98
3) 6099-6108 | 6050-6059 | 0.99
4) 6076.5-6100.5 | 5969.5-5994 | 0.98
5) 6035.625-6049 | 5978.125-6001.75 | 0.98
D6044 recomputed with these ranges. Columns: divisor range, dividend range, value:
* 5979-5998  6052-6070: 1.01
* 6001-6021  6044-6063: 1.02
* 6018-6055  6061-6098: 1.02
